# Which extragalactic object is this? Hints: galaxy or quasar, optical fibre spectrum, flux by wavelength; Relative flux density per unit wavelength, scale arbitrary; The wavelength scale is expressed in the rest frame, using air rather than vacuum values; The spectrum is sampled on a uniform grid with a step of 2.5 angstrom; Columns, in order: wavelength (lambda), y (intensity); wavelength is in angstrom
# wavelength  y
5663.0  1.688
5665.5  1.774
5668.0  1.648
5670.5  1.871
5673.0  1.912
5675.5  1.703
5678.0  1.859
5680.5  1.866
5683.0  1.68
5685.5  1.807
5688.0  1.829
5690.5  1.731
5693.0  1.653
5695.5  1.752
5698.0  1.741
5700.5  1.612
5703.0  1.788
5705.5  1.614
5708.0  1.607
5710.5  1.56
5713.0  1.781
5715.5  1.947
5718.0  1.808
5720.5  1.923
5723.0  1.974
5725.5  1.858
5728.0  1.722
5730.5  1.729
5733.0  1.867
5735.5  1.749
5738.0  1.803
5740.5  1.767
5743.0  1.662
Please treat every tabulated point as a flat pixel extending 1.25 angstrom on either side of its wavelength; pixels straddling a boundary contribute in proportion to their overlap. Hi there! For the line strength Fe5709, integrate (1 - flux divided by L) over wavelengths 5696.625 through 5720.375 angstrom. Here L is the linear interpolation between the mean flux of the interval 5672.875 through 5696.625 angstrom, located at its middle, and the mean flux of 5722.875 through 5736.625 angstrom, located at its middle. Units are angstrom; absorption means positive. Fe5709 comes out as 0.8 angstrom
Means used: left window 1.77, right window 1.8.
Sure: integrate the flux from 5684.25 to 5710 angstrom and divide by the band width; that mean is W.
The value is 1.71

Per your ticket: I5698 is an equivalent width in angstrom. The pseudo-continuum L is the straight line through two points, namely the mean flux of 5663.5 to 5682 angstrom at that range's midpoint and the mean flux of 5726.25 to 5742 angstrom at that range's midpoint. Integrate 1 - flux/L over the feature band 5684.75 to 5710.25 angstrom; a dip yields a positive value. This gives 1.2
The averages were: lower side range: 1.8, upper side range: 1.77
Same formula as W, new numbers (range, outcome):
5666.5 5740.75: 1.77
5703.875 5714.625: 1.66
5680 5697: 1.75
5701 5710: 1.66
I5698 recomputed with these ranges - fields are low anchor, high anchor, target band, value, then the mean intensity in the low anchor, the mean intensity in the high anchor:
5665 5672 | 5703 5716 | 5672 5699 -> -0.6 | 1.77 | 1.7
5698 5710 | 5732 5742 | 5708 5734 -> -1.2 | 1.66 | 1.79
